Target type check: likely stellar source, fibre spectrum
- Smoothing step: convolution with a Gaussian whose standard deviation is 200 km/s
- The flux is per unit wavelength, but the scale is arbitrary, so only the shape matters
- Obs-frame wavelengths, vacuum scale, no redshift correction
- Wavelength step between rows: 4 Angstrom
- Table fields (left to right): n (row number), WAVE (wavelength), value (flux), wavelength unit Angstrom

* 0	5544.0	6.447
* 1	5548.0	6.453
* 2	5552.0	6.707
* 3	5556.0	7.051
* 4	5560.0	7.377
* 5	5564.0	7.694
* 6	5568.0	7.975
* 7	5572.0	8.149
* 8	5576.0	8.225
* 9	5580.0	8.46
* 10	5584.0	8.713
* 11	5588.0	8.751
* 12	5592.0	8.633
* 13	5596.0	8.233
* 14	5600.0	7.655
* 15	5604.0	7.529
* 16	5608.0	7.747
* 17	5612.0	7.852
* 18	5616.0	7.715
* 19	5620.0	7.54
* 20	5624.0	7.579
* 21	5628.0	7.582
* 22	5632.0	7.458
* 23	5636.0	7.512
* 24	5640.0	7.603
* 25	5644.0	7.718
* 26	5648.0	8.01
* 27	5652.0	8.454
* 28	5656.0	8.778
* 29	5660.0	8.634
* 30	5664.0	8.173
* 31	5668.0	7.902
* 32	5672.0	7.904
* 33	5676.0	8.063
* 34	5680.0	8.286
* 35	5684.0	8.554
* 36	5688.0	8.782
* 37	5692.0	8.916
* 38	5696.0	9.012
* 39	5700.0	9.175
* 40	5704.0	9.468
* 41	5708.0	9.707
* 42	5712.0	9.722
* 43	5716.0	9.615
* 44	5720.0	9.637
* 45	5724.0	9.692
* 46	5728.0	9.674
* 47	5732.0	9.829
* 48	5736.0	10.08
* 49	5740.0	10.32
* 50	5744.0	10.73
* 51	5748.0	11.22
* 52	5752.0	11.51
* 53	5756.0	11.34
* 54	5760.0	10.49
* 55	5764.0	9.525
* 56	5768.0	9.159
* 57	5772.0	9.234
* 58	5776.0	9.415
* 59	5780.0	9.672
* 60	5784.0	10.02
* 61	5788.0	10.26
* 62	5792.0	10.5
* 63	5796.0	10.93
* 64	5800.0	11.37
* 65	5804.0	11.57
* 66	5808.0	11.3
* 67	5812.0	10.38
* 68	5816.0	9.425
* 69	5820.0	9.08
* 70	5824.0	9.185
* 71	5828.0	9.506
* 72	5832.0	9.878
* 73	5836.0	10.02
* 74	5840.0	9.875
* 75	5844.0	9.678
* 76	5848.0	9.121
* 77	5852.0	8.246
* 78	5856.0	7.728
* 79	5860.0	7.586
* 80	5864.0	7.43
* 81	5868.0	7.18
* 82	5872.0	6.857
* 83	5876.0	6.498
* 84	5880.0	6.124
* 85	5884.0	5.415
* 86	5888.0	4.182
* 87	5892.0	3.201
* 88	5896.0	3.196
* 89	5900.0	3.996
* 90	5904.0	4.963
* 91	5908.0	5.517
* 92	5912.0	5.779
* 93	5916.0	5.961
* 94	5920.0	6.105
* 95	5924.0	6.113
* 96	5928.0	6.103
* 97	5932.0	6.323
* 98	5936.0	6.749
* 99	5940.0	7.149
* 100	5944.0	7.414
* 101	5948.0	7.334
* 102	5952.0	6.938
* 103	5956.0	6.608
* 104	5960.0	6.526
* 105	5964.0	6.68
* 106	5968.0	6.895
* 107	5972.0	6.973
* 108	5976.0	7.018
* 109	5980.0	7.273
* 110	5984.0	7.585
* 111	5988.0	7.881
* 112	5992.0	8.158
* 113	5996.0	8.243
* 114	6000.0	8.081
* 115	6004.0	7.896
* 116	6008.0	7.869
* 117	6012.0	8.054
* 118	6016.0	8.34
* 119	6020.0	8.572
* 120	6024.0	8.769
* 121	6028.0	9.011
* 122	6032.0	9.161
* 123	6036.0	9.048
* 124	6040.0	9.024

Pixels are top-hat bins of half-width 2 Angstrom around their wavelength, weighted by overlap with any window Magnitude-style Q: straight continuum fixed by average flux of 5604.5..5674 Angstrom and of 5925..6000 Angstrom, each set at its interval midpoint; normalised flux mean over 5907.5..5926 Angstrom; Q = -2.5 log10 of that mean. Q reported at 0.22 mag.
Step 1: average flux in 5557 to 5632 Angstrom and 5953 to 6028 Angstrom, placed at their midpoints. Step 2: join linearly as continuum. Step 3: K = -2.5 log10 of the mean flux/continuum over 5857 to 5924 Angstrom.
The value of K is 0.34 mag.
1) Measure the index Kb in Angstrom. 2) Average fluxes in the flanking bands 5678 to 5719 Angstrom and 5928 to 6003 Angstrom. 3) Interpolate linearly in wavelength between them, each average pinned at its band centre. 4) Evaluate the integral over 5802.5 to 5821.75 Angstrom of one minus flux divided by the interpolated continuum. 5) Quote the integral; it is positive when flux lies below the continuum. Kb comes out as -4.7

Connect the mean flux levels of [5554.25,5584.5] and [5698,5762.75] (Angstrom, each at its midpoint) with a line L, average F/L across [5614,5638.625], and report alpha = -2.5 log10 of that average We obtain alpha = 0.15 mag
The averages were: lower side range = 7.93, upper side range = 10.1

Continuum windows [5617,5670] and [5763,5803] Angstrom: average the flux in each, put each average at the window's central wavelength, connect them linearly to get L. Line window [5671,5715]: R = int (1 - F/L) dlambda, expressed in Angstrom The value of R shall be -1.1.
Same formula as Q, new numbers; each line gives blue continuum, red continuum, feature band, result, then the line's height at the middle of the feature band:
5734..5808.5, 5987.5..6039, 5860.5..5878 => 0.339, 9.62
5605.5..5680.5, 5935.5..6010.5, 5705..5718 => -0.234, 7.79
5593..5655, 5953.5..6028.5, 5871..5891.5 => 0.352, 7.71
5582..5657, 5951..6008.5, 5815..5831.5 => -0.222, 7.62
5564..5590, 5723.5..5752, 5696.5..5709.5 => 0.058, 9.9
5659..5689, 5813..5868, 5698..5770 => -0.181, 8.51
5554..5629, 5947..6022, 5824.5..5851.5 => -0.240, 7.67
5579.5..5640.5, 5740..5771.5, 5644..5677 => 0.074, 8.8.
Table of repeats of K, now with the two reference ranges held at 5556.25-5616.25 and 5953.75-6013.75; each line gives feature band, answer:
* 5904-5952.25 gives 0.179 mag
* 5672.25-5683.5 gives -0.039 mag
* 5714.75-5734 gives -0.232 mag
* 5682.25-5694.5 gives -0.116 mag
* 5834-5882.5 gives -0.051 mag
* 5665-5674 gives -0.004 mag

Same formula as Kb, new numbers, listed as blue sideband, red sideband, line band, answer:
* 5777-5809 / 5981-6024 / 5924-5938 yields 4.07 Angstrom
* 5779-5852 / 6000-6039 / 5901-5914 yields 5.62 Angstrom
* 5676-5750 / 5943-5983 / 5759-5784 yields -1.80 Angstrom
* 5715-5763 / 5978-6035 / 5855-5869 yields 2.81 Angstrom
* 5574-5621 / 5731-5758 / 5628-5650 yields 2.97 Angstrom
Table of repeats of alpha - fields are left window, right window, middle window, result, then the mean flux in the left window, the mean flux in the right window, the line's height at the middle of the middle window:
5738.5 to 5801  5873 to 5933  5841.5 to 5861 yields -0.176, 10.3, 5.31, 7.26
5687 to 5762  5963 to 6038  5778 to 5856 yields -0.072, 9.96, 7.99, 9.3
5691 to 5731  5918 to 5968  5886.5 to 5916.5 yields 0.495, 9.48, 6.68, 7.18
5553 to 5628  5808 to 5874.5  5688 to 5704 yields -0.092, 7.91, 8.88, 8.32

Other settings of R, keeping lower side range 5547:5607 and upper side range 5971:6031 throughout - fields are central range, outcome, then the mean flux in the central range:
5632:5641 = 0.40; 7.53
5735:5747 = -3.86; 10.5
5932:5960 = 3.68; 6.95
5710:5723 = -2.87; 9.66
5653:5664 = -0.97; 8.59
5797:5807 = -4.35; 11.4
